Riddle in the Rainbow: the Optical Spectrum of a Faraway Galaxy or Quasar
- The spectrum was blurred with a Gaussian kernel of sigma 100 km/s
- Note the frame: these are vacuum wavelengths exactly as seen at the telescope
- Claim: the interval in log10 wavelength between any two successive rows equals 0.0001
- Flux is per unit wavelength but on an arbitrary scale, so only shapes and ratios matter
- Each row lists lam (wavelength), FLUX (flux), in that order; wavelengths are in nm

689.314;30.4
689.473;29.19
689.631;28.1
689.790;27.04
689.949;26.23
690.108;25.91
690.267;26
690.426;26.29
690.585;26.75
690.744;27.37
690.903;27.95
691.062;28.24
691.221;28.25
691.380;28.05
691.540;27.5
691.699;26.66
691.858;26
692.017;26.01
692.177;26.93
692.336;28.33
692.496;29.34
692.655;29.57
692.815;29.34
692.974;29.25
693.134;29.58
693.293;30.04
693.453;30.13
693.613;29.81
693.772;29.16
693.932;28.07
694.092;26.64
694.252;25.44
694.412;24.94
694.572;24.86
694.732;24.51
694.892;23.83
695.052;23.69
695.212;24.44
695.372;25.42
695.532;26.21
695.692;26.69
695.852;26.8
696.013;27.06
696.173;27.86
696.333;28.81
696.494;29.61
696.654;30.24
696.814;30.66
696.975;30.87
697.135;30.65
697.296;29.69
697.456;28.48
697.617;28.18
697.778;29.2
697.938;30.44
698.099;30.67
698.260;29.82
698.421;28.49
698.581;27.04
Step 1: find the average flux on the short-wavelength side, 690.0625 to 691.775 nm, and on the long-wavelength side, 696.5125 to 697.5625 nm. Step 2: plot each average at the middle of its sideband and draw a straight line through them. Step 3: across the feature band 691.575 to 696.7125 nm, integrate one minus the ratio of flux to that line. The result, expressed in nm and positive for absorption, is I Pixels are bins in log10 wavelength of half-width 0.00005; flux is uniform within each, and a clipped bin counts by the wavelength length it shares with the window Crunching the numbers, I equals 0.238 nm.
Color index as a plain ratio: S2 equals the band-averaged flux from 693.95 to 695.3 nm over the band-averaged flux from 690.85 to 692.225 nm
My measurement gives 0.9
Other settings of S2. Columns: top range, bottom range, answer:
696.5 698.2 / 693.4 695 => 1.12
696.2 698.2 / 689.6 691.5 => 1.10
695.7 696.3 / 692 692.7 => 0.97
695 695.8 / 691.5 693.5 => 0.90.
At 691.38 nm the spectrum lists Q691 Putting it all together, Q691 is 28.05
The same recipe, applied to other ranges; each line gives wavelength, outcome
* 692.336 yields 28.33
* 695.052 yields 23.69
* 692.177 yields 26.93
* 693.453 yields 30.13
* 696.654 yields 30.24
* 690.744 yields 27.37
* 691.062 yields 28.24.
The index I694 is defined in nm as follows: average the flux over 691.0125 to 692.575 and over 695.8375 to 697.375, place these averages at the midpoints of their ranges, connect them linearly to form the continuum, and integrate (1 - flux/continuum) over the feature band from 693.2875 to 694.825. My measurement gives 0.06 nm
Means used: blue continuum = 27.5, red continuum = 29.3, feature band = 27.2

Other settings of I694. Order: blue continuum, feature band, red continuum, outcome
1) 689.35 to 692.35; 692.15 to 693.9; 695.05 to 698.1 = -0.10 nm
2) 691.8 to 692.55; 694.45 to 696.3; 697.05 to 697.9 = 0.19 nm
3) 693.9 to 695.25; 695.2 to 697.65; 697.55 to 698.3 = -0.06 nm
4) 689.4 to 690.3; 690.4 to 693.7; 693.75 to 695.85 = -0.22 nm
